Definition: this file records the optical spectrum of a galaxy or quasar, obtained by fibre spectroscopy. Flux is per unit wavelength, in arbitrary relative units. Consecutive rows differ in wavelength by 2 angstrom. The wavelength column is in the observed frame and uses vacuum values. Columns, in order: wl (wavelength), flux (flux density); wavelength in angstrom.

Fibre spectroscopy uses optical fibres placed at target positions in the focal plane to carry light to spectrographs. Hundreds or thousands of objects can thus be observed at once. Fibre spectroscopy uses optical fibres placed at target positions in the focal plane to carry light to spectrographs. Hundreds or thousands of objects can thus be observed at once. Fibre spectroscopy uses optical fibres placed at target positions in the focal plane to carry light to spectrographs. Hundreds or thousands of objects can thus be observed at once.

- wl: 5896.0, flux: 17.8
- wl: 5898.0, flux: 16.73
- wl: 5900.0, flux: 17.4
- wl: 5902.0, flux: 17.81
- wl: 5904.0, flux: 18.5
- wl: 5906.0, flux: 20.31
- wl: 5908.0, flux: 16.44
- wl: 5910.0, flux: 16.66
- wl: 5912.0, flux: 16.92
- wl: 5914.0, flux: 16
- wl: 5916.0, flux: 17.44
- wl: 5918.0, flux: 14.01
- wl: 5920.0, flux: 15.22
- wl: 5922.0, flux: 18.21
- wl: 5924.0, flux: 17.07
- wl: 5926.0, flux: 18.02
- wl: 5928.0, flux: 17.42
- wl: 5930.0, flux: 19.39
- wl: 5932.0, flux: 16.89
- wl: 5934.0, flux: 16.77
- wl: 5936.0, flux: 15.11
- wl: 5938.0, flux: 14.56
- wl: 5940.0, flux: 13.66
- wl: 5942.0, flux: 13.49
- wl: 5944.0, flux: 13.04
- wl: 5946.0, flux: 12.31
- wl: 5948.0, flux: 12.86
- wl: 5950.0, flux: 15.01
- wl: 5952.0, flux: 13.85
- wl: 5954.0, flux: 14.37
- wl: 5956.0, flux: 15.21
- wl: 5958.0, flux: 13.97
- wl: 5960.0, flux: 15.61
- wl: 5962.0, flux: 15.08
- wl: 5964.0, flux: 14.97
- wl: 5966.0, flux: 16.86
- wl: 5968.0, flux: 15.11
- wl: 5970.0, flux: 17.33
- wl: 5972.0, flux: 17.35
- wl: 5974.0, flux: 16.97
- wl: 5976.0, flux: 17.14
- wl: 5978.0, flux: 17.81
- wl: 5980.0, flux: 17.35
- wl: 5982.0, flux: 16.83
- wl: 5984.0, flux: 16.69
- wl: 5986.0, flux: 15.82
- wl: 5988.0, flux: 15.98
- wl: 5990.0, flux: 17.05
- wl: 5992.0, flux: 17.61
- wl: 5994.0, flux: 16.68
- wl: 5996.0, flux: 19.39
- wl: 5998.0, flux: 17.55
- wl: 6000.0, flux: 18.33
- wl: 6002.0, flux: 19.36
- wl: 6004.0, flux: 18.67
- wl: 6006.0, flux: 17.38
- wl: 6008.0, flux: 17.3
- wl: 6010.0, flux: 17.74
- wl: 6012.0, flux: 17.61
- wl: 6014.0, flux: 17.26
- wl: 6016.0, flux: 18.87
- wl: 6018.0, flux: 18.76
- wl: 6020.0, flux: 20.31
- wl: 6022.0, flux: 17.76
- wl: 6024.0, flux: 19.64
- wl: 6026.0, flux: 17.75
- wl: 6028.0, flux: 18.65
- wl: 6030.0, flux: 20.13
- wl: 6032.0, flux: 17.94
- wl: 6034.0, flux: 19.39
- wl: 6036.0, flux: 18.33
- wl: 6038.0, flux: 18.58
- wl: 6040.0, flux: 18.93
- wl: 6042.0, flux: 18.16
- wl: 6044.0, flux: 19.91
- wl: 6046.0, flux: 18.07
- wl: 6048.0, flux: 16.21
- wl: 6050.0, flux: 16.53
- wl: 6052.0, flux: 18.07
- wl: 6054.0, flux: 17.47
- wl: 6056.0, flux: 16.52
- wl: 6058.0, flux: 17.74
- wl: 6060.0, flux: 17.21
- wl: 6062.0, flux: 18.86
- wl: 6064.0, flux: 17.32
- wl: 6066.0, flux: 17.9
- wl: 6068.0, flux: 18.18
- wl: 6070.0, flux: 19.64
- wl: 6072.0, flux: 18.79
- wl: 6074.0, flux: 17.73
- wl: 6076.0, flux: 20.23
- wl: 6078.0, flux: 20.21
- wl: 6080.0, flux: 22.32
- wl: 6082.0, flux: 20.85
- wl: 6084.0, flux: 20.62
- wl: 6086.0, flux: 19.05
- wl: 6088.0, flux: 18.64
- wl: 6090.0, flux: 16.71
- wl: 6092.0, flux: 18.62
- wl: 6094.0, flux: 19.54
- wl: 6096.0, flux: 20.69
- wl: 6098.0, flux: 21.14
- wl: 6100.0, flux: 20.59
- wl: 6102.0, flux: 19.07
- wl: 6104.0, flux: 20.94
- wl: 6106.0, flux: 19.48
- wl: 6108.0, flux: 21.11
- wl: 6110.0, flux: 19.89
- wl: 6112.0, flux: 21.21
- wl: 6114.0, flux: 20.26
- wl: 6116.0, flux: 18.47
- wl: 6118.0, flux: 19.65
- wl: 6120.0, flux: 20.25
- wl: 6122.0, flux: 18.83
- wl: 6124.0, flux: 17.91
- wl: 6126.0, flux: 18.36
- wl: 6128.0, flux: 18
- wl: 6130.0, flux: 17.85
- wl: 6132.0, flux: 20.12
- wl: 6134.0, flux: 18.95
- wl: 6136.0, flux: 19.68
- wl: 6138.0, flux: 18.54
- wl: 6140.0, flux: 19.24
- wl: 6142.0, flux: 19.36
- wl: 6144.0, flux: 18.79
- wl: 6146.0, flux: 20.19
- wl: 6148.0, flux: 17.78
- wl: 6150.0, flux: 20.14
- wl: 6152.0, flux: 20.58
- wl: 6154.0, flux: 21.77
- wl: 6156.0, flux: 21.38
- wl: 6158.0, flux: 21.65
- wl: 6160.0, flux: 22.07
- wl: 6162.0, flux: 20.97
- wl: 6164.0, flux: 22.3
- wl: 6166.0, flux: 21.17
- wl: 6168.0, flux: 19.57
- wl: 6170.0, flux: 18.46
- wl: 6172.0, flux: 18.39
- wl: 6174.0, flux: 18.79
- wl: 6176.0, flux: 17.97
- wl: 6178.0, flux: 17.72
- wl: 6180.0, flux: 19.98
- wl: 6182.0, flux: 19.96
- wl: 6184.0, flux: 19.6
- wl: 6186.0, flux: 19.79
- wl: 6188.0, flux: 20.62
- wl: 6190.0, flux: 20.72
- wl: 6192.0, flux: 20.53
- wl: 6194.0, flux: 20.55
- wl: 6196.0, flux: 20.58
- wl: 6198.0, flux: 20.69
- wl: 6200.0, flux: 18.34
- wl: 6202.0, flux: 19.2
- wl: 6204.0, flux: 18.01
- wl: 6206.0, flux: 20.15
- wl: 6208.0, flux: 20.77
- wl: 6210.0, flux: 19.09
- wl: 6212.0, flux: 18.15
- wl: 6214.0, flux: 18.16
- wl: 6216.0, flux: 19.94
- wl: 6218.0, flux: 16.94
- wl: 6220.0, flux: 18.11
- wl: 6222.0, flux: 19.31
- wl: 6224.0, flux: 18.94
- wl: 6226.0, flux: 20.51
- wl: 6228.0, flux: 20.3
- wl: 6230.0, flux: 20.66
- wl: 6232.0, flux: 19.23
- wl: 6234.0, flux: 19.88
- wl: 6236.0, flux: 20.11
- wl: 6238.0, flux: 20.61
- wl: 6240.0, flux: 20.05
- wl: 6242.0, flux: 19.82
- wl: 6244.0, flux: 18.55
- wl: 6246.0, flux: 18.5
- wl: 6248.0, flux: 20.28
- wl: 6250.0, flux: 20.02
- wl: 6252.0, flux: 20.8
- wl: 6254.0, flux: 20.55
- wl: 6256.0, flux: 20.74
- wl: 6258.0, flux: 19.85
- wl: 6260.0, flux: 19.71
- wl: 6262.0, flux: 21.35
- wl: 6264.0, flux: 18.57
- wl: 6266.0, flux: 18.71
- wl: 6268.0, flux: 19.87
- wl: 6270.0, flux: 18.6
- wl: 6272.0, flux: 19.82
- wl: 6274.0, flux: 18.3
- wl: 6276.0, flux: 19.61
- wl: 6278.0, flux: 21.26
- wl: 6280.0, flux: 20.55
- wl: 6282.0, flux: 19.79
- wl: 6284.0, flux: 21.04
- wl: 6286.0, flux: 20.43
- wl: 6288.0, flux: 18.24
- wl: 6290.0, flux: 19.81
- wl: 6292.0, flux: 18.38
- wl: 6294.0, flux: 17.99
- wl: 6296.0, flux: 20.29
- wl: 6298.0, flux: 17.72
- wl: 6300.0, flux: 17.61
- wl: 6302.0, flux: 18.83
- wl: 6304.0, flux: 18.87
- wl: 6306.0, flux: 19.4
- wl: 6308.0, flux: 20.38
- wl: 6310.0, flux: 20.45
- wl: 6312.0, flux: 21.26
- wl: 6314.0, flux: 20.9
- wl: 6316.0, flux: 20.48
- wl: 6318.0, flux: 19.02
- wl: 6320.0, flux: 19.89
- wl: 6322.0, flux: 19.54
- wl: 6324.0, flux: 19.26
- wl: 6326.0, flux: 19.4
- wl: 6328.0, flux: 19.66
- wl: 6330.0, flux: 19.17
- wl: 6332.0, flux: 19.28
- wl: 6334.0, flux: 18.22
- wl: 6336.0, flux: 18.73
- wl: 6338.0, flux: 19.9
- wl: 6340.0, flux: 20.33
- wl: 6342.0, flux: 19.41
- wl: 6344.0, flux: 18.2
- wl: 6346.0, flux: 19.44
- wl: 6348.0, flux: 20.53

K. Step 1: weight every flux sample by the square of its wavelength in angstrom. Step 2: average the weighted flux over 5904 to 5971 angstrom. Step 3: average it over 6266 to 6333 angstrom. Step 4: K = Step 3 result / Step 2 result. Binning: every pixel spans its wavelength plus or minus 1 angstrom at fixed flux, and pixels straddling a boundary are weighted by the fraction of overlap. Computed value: 1.39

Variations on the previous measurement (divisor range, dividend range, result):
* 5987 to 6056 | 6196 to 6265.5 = 1.16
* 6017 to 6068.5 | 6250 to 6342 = 1.17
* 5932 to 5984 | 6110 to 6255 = 1.38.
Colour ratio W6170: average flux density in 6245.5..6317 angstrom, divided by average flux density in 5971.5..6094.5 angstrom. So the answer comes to 1.08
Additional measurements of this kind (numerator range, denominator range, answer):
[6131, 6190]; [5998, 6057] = 1.09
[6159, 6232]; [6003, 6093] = 1.06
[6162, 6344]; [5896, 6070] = 1.15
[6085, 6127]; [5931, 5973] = 1.31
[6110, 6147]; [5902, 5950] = 1.19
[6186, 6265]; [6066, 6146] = 1.01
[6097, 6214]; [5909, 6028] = 1.19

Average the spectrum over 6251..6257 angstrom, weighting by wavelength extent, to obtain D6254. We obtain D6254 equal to 20.7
